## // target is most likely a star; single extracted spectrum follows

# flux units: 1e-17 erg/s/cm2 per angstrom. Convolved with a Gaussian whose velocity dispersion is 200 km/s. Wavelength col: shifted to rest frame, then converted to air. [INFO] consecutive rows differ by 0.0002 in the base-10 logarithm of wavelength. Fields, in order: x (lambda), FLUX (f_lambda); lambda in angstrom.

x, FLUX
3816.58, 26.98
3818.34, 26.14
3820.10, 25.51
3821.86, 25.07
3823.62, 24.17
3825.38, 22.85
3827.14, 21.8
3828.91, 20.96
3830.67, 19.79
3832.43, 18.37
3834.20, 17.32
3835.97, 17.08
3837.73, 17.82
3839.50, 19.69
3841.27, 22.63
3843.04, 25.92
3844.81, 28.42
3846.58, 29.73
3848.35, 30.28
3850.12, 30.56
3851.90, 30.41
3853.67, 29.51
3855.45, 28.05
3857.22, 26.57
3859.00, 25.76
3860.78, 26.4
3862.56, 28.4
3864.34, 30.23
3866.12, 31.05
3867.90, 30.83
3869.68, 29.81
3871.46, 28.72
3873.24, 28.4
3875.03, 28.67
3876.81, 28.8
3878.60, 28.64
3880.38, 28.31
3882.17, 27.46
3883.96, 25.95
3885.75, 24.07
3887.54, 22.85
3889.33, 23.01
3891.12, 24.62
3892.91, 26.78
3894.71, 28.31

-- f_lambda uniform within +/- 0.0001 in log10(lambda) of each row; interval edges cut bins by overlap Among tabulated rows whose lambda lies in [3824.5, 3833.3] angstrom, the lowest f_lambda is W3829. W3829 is 18.37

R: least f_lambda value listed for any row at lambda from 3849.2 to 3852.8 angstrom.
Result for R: 30.41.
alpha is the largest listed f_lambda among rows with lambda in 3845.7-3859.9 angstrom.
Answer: 30.56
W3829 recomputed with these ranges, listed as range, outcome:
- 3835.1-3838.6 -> 17.08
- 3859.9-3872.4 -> 26.4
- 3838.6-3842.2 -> 19.69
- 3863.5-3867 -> 30.23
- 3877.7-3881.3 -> 28.31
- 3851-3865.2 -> 25.76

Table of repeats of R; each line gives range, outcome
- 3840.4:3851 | 22.63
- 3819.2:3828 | 21.8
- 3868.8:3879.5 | 28.4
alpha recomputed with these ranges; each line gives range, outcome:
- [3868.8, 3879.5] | 29.81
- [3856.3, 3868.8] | 31.05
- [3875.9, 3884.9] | 28.8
